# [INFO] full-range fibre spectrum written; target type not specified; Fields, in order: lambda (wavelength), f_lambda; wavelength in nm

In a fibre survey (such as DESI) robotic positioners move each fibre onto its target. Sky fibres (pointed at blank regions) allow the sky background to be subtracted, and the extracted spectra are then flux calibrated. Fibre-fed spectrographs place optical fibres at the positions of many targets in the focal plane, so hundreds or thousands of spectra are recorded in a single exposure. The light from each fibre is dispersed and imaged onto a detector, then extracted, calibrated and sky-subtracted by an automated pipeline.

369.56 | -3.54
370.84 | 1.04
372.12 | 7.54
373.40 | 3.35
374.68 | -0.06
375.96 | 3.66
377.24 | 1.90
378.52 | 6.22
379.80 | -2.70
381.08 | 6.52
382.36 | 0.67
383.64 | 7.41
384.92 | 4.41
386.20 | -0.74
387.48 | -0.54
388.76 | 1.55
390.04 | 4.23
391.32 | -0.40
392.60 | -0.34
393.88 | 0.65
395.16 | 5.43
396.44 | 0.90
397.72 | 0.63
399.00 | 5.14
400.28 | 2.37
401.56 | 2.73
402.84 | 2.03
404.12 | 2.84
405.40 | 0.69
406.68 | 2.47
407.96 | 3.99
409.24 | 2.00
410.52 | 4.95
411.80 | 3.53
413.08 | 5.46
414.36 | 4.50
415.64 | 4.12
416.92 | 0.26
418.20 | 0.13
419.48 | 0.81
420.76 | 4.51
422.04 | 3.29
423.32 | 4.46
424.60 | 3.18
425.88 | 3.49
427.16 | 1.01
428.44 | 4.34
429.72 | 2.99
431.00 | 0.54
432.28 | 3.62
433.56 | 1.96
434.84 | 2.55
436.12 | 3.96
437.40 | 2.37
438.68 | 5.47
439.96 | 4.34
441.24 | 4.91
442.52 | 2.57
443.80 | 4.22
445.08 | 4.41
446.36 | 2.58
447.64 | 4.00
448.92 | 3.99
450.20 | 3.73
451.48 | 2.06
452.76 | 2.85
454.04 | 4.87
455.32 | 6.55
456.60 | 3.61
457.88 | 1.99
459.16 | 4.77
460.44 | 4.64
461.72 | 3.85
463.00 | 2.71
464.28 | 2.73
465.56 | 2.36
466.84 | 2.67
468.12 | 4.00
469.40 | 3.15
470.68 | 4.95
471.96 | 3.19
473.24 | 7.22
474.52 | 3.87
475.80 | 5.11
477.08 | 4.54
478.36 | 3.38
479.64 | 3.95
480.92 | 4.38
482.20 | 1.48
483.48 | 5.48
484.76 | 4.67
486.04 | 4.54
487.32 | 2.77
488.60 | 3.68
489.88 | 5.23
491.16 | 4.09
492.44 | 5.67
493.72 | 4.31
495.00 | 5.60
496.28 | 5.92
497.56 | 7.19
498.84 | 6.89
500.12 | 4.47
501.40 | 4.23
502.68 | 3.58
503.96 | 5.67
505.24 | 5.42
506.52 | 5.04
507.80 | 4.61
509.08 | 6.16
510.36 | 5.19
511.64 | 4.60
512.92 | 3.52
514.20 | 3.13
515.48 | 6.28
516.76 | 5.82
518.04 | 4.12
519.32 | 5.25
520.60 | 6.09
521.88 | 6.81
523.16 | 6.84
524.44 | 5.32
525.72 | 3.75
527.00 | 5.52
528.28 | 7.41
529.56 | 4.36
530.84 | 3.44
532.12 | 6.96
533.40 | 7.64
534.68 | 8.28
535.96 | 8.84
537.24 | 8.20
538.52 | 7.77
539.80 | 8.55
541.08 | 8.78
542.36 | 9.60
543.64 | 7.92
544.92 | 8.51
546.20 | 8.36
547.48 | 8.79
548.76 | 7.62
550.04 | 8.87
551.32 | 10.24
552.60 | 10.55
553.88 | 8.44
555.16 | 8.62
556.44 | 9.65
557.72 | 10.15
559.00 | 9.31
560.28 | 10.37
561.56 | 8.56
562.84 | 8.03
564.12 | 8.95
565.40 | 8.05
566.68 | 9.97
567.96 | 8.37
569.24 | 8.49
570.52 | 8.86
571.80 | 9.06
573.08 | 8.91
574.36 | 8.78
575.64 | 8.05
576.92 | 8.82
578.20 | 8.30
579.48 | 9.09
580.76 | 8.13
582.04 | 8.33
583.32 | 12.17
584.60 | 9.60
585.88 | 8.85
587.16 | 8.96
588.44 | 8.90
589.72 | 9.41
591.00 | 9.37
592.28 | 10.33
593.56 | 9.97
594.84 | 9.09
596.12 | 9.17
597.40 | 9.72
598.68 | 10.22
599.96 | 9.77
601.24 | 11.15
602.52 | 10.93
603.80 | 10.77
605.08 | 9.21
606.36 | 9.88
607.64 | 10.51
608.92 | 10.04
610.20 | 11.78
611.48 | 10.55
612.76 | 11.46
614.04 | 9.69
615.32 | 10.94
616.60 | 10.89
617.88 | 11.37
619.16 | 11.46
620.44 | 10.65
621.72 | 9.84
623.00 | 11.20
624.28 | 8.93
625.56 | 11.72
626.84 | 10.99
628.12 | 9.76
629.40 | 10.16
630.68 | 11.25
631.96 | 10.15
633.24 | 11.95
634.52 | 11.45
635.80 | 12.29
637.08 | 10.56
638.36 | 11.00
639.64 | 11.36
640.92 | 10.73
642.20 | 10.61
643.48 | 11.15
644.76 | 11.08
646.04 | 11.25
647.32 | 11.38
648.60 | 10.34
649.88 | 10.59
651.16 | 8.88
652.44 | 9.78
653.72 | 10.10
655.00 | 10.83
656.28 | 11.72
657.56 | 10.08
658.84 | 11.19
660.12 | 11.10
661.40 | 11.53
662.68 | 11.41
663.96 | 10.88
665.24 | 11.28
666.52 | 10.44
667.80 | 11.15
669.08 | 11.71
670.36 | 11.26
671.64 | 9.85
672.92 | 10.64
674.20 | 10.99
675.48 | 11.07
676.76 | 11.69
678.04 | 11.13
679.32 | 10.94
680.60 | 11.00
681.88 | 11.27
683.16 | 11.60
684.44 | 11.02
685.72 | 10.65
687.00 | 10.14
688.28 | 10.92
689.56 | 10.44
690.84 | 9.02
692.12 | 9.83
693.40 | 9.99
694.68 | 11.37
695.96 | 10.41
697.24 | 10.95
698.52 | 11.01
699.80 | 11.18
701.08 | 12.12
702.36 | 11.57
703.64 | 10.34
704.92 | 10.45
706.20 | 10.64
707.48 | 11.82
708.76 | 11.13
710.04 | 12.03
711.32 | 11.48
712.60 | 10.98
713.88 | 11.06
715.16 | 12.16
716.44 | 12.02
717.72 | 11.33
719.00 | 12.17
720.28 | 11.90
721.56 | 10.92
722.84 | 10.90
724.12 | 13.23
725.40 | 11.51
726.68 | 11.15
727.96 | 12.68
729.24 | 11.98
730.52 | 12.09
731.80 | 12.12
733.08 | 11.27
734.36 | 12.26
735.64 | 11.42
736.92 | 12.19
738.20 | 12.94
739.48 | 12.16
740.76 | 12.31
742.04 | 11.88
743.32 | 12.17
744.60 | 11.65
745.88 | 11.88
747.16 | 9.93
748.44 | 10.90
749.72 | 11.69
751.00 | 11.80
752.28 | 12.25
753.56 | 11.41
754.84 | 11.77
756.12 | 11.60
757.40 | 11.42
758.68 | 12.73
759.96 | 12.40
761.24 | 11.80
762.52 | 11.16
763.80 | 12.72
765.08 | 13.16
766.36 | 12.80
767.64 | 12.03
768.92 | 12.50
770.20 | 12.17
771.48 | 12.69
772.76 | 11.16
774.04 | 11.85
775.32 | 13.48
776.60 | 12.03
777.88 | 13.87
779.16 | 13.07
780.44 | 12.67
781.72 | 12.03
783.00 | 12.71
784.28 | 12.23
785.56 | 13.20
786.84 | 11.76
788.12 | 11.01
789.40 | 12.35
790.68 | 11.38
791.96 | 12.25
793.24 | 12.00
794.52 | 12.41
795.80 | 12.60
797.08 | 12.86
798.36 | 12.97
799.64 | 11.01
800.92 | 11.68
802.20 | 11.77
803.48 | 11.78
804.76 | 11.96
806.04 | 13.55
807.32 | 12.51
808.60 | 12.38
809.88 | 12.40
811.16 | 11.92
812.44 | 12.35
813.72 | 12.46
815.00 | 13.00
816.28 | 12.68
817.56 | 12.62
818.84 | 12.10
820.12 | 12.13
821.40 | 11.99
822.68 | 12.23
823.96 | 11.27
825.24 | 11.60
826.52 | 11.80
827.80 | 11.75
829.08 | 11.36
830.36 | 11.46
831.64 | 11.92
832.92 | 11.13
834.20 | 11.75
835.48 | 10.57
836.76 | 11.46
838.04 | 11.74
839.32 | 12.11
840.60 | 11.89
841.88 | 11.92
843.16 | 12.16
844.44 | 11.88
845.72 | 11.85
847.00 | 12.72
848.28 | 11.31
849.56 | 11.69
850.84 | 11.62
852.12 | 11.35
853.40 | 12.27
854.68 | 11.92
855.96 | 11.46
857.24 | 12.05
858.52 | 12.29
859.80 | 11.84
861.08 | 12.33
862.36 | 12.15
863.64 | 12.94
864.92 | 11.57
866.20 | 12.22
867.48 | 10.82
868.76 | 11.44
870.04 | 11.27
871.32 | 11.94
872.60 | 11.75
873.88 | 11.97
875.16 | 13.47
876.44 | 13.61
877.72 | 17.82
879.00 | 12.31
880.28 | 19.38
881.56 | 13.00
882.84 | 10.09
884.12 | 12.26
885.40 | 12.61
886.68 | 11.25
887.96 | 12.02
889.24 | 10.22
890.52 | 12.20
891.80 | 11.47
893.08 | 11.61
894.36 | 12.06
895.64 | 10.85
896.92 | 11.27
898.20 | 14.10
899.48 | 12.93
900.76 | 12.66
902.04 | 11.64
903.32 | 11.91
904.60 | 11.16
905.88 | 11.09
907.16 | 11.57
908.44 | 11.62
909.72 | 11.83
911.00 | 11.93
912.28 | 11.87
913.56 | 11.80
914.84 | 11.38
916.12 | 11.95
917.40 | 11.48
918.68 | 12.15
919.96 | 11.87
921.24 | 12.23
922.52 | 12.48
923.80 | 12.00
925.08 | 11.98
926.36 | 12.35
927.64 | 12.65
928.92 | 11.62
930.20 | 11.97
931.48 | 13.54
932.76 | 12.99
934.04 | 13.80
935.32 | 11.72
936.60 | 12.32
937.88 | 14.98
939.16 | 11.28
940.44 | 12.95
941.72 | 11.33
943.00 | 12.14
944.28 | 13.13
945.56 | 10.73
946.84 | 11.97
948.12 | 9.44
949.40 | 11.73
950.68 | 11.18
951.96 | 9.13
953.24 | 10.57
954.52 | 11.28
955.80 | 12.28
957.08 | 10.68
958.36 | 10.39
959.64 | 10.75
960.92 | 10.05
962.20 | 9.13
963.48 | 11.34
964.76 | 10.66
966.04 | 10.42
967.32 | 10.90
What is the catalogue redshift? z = 0.34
